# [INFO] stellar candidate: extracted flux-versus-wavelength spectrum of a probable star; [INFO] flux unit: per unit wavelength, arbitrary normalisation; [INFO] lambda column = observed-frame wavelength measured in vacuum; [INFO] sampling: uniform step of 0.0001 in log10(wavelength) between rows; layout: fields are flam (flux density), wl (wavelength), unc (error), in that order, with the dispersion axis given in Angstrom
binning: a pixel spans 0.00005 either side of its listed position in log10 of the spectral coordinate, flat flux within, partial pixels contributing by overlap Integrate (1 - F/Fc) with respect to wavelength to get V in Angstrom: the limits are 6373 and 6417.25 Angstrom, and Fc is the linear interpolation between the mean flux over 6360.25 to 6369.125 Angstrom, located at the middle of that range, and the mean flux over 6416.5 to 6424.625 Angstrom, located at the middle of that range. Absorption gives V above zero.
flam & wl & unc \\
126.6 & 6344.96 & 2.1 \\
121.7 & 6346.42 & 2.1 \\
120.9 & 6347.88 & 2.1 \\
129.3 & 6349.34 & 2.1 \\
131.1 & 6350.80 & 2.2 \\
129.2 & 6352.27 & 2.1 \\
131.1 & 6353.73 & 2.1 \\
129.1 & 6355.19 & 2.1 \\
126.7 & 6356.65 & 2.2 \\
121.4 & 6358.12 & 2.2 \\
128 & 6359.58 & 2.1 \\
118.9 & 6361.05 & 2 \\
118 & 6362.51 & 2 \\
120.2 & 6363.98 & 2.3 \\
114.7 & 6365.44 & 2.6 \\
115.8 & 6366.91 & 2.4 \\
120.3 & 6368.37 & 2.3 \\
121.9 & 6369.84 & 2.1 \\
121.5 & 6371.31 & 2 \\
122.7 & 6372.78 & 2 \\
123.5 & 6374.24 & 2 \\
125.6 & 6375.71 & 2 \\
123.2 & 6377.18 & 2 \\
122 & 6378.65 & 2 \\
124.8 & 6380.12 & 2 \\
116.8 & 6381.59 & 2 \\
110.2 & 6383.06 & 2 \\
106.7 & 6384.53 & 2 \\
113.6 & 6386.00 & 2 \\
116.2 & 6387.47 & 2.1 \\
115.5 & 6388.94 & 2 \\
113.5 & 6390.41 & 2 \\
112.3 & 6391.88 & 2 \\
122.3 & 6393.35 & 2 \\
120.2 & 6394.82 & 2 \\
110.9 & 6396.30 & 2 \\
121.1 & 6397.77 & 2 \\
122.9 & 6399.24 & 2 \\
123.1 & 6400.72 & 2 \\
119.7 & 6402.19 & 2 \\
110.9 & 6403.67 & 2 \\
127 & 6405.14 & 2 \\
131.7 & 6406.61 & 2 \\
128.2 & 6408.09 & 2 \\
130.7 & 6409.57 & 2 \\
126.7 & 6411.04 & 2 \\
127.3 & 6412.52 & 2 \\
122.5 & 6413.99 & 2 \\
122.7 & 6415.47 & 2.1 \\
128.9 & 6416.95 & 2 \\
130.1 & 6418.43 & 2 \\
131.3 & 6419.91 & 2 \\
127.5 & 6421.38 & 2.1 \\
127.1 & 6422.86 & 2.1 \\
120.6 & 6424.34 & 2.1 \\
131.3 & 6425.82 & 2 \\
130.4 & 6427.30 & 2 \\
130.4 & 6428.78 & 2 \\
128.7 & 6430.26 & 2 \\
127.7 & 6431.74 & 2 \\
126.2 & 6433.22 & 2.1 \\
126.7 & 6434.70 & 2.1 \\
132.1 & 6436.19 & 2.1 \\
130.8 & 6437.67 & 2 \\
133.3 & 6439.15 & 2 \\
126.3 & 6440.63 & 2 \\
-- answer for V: 1.0 Angstrom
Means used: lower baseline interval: 118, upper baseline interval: 128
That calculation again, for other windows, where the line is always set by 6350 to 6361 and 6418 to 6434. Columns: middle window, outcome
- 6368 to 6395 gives 2.0 Angstrom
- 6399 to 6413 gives 0.4 Angstrom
